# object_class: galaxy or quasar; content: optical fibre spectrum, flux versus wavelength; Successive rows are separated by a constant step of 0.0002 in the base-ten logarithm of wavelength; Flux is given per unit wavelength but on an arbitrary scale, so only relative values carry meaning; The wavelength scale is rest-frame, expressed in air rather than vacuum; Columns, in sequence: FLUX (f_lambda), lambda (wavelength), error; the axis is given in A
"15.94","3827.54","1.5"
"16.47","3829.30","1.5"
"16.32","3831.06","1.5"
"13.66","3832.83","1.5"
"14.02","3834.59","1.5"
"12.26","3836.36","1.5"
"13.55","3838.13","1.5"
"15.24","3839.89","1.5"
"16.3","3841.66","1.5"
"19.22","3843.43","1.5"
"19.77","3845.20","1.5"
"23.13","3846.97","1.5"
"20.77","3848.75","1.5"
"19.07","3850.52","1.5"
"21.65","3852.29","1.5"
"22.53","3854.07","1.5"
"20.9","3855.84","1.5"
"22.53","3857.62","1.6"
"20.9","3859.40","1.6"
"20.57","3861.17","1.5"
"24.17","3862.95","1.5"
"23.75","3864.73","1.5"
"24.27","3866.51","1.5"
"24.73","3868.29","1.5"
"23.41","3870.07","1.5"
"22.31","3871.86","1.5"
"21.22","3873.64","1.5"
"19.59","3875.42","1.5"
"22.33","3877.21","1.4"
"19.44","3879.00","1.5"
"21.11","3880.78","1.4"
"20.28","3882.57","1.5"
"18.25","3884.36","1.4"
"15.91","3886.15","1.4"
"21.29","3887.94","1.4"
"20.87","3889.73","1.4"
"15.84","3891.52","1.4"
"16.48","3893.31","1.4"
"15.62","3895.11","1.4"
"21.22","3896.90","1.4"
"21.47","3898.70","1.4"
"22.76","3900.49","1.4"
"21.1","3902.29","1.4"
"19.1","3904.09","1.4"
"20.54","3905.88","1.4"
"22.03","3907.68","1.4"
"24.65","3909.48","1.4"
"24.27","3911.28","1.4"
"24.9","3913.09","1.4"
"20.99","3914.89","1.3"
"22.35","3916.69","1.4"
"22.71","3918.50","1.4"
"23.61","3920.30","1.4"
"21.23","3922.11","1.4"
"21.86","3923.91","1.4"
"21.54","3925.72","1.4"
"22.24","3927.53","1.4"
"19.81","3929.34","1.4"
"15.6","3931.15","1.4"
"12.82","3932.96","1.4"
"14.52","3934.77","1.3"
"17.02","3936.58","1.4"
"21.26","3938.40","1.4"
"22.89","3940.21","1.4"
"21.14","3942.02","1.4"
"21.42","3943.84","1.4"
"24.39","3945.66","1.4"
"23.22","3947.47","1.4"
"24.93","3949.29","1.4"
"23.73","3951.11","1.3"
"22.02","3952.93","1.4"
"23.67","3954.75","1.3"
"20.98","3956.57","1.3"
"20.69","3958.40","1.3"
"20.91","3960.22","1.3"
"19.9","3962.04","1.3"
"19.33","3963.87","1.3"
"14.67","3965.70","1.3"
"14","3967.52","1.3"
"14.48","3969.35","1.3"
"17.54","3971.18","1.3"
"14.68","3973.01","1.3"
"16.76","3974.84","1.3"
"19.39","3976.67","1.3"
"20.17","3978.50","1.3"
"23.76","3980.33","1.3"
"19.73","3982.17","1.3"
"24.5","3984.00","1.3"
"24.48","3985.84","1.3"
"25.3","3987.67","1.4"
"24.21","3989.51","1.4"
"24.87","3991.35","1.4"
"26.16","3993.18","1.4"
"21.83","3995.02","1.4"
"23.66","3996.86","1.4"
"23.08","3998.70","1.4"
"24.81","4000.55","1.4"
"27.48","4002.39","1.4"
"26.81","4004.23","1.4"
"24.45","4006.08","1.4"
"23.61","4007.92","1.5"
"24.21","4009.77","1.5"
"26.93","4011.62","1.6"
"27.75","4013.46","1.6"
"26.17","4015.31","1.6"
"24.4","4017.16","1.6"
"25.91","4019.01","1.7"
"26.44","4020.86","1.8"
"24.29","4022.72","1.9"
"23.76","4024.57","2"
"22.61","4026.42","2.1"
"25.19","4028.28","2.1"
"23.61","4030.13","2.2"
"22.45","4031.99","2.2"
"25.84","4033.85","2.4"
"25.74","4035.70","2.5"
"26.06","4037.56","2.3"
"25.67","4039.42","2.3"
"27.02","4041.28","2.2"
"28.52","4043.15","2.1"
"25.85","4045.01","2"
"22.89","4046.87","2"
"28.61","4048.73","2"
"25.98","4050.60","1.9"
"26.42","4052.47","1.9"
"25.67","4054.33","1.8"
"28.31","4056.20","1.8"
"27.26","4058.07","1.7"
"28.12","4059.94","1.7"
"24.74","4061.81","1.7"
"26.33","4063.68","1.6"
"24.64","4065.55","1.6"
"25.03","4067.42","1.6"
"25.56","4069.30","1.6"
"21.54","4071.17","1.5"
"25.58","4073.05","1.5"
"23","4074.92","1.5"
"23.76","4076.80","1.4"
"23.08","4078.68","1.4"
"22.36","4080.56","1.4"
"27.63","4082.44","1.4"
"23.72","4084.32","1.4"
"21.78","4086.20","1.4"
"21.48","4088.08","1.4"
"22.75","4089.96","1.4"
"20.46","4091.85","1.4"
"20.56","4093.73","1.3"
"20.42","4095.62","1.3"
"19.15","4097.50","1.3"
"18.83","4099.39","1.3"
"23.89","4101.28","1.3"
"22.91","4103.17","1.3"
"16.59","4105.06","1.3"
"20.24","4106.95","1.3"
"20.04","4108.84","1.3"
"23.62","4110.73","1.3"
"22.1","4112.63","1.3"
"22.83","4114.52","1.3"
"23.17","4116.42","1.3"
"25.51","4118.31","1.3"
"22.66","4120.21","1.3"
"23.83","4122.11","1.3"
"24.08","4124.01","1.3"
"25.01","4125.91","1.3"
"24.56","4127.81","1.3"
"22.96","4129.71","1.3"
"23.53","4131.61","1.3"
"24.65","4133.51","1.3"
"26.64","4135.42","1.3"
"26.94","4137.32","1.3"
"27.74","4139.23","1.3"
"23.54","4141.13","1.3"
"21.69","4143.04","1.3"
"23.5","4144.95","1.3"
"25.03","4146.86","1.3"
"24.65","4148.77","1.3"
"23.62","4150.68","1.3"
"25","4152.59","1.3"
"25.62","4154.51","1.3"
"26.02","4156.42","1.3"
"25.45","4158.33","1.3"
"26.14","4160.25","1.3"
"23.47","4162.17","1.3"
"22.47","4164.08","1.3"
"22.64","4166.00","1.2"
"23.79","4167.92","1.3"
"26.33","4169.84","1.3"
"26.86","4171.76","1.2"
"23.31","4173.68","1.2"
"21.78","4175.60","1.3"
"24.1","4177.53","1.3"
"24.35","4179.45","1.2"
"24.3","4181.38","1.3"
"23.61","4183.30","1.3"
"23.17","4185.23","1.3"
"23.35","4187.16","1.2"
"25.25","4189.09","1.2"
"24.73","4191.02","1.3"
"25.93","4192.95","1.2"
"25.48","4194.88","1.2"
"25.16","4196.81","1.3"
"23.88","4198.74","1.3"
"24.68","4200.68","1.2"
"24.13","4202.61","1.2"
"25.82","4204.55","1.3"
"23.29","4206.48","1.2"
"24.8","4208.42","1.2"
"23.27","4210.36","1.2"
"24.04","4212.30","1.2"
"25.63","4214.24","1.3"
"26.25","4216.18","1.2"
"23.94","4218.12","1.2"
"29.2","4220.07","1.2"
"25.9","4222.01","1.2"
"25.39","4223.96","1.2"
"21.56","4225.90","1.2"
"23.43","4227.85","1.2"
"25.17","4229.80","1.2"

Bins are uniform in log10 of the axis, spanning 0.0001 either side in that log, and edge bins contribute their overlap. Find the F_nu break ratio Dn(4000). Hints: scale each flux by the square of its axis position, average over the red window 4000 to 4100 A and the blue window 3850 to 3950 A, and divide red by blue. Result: 1.3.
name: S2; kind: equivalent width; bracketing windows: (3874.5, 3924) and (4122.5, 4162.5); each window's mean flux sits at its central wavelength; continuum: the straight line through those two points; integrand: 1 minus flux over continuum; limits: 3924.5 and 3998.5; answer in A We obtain 3.9 A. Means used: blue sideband 20.8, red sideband 24.8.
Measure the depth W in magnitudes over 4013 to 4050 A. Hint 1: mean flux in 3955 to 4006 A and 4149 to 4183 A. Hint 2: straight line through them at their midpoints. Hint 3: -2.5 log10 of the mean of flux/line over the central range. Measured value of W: -0.147 mag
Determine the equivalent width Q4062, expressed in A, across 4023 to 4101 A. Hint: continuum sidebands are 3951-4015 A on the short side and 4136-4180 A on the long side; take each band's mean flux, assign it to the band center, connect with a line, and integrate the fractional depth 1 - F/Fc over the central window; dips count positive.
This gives -3.97 A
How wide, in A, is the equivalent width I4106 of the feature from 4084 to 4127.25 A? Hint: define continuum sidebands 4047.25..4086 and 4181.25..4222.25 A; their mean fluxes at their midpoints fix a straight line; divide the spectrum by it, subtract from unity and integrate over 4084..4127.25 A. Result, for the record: 5.4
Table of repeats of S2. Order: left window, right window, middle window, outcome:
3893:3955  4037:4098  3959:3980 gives 4.31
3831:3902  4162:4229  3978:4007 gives -3.46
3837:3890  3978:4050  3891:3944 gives 4.00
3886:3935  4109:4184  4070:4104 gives 1.27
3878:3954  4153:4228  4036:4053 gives -2.86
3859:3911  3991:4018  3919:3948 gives 2.98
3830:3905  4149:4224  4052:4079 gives -2.98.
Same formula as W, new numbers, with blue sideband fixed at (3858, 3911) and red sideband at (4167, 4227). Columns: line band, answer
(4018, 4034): -0.08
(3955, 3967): 0.12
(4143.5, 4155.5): -0.02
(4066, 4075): -0.05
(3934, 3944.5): 0.10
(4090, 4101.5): 0.14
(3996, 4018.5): -0.13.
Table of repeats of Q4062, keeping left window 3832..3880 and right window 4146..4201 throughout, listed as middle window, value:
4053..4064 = -1.9 A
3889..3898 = 1.1 A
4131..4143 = -0.6 A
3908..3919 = -1.3 A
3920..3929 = -0.4 A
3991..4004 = -1.5 A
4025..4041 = -1.6 A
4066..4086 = -0.8 A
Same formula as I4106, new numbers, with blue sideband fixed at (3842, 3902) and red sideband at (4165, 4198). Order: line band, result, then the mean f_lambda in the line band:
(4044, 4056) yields -1.7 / 26.1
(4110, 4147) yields -0.7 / 24.2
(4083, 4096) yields 0.8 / 21.8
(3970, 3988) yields 1.3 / 20.4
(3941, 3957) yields -0.9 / 22.9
